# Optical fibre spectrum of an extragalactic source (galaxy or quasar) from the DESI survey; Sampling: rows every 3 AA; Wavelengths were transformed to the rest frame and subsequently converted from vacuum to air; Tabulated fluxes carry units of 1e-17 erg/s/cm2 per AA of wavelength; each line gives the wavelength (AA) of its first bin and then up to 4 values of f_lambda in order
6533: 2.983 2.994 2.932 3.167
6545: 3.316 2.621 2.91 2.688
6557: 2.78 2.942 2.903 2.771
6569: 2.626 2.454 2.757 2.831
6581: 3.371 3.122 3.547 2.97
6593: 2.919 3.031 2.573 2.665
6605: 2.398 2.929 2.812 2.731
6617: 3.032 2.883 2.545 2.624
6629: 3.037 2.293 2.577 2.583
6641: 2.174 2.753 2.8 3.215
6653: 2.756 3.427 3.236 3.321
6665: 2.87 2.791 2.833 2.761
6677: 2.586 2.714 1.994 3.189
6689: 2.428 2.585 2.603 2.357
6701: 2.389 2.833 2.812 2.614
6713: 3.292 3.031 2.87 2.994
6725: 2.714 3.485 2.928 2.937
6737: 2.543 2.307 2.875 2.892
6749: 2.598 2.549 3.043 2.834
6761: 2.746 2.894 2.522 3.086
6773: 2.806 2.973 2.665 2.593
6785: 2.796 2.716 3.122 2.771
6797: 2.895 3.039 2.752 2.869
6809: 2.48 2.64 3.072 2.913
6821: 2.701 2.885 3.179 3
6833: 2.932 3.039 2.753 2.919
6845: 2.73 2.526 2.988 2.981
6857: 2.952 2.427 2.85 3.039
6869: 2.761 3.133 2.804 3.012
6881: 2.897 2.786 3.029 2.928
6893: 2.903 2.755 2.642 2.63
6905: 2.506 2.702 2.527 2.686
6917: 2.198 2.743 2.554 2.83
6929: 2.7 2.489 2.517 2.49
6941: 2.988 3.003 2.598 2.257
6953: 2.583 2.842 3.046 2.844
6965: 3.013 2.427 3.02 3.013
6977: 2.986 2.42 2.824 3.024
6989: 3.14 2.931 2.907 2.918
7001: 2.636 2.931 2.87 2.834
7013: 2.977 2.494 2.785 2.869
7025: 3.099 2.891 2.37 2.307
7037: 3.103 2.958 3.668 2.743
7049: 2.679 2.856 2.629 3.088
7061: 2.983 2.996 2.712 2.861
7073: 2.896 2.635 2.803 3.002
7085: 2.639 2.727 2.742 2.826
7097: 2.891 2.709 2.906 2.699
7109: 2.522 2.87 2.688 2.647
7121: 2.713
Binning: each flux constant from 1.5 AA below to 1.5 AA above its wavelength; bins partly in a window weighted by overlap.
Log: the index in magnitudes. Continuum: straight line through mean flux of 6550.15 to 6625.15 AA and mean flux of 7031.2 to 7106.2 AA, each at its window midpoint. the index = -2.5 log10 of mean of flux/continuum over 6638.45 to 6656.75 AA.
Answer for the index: 0.01 mag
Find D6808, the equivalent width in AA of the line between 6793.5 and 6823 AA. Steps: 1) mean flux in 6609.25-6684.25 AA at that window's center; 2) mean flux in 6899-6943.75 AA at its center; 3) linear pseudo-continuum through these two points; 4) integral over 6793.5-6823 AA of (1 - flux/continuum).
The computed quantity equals -1.4 AA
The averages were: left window 2.78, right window 2.62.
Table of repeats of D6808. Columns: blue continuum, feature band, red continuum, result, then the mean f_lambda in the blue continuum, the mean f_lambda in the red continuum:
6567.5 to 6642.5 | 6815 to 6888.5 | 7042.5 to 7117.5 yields -2.4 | 2.78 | 2.82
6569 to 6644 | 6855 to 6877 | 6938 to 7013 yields -0.3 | 2.78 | 2.83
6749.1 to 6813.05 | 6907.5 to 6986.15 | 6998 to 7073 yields 3.4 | 2.8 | 2.85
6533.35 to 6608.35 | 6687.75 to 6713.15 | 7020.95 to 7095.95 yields 2.2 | 2.89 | 2.84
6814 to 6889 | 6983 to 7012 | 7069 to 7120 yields -0.9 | 2.89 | 2.77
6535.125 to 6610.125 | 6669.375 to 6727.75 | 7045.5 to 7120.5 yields 2.7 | 2.89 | 2.79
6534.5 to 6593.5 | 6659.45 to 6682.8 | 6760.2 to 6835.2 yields 0.7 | 2.93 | 2.84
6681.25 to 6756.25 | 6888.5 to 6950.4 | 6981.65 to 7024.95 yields 4.0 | 2.75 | 2.88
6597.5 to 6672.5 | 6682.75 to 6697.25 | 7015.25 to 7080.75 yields 1.0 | 2.79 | 2.84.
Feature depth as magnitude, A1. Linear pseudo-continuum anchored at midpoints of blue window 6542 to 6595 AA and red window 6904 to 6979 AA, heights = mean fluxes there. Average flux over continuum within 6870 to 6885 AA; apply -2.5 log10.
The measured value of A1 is -0.071 mag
